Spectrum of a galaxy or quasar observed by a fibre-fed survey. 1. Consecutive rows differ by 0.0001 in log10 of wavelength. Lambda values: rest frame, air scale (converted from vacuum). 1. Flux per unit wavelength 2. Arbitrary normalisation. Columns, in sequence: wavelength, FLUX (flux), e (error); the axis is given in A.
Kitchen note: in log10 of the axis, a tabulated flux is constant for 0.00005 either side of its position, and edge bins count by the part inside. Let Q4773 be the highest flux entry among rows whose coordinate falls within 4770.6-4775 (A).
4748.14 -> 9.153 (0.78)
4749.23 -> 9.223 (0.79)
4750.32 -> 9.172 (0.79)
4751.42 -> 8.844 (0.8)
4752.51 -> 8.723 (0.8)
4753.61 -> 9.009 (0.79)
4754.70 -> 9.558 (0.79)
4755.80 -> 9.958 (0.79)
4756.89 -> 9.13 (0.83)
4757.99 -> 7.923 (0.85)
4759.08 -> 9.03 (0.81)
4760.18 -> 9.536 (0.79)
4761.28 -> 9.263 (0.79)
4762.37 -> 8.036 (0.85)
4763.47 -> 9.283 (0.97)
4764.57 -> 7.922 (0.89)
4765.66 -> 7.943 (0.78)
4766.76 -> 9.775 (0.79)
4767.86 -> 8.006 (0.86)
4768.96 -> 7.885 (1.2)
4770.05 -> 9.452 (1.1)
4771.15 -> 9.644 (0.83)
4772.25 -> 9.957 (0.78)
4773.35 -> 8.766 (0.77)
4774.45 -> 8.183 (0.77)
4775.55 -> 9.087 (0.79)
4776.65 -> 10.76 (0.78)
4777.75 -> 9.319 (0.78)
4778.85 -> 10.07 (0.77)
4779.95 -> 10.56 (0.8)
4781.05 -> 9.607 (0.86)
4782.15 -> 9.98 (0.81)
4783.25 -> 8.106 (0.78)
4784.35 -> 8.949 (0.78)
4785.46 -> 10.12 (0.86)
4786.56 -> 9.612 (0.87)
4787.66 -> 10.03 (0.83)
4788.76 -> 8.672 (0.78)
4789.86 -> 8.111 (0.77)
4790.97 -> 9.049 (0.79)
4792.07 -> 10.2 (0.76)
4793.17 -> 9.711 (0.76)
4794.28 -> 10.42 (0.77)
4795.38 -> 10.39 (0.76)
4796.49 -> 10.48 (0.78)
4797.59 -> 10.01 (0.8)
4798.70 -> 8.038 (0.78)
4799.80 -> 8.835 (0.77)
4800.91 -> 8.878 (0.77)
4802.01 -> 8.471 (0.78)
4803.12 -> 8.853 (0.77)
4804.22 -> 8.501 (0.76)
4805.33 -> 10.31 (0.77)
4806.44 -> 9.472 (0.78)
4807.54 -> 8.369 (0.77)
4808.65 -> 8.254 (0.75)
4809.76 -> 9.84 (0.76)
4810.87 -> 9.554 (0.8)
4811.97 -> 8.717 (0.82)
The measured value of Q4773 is 9.957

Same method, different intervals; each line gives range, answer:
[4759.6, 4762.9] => 9.536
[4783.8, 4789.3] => 10.12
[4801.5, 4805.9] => 10.31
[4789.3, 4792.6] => 10.2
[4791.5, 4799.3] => 10.48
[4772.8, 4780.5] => 10.76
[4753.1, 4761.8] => 9.958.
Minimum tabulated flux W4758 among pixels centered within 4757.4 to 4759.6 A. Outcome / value 7.923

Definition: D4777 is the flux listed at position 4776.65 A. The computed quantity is 10.76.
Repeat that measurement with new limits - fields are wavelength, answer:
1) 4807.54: 8.369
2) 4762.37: 8.036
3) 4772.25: 9.957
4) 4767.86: 8.006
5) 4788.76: 8.672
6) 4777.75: 9.319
